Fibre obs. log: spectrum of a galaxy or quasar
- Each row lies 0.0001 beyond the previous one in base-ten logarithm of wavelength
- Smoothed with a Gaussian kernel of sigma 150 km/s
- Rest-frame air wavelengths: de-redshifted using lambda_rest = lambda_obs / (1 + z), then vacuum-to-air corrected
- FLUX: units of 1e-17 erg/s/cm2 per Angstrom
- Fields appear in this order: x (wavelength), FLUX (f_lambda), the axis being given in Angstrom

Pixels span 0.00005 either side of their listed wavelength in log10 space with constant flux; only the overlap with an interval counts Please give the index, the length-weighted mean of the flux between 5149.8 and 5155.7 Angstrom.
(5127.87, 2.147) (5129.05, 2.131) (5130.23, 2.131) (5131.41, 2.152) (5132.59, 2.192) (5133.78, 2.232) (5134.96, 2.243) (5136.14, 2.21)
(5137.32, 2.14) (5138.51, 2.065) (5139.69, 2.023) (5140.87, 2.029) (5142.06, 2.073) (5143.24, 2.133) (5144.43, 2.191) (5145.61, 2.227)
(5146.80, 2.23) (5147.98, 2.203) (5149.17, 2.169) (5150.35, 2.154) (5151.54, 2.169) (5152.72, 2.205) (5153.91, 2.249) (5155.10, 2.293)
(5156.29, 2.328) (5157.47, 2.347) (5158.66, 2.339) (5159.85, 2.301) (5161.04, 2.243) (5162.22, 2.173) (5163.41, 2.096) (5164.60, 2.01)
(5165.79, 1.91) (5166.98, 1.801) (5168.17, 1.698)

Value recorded 2.21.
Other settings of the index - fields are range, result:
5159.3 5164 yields 2.21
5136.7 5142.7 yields 2.07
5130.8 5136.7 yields 2.21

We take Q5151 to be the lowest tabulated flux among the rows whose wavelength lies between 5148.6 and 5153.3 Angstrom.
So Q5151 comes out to 2.154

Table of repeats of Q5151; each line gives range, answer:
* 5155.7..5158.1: 2.328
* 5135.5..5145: 2.023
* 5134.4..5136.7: 2.21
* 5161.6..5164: 2.096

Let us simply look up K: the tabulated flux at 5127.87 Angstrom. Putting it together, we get 2.147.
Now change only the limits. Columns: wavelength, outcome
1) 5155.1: 2.293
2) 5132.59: 2.192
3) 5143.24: 2.133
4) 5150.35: 2.154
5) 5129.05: 2.131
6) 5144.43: 2.191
